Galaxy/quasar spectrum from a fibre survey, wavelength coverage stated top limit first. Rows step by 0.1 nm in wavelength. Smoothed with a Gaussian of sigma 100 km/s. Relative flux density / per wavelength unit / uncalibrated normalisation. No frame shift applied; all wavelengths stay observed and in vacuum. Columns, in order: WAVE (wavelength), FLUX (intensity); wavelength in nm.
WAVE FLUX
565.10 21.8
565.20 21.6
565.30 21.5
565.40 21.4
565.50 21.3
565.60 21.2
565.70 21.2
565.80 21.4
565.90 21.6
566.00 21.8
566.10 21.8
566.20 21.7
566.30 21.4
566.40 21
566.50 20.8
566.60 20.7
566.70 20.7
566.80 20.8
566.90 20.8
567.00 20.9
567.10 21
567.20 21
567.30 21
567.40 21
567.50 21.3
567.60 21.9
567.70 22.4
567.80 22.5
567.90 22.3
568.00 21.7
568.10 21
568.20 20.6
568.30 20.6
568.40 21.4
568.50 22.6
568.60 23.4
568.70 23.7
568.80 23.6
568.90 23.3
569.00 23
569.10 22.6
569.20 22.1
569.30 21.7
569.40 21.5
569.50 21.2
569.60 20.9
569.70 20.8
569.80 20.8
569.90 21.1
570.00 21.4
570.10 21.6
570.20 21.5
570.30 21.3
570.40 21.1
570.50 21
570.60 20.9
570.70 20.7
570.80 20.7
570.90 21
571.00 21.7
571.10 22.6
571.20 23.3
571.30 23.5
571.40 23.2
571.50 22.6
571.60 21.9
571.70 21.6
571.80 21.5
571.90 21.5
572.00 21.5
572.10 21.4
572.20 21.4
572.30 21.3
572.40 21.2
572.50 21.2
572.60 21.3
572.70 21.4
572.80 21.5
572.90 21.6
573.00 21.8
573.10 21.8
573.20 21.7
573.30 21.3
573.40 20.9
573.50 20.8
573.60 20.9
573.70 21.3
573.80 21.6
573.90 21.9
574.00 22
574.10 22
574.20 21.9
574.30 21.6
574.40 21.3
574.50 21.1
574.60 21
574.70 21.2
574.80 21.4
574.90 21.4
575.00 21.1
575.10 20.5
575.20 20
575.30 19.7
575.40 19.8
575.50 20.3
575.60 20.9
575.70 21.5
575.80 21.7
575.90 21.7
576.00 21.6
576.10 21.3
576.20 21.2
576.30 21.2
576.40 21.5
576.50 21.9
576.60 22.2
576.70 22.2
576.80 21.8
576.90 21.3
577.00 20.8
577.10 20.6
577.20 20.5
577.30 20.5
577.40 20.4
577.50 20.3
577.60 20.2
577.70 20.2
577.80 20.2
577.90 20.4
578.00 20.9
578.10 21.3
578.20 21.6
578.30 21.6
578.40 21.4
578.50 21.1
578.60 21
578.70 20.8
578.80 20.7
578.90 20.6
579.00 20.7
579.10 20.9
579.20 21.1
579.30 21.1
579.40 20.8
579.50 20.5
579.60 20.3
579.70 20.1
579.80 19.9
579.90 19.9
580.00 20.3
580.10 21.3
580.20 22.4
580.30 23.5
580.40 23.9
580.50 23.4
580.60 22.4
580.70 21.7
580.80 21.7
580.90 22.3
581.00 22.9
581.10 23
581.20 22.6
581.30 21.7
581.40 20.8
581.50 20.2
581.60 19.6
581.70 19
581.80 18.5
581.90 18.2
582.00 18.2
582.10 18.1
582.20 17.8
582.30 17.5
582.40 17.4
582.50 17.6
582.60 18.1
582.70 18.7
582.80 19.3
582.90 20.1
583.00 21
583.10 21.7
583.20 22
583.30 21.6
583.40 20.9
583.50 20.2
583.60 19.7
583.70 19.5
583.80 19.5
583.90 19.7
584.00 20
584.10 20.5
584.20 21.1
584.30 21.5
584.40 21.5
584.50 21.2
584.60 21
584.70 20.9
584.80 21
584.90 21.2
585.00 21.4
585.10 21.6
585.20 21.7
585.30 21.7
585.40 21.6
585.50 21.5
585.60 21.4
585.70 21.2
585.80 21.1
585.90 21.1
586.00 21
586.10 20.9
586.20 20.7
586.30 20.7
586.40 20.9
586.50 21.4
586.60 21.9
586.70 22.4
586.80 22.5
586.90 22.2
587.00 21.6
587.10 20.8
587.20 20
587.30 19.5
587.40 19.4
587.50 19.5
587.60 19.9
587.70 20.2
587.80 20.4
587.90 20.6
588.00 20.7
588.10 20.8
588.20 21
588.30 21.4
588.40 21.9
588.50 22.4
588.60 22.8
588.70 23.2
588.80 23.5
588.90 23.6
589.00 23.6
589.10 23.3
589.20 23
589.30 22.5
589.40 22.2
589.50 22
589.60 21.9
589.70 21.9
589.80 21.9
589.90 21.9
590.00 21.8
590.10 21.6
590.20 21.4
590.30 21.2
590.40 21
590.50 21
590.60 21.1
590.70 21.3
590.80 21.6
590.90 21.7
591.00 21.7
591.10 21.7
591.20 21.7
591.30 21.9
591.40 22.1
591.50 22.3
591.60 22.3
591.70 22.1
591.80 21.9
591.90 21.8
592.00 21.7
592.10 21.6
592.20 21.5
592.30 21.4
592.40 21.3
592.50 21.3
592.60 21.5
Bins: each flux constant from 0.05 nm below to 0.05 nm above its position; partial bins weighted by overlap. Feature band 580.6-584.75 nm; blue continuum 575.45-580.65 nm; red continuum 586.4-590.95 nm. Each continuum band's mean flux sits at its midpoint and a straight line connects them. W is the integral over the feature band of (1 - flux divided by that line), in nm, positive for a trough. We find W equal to 0.21 nm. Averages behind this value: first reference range 21.2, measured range 20.2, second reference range 21.6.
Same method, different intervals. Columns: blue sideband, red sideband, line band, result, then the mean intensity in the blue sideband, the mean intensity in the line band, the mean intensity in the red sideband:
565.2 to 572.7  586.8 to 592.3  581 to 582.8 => 0.190 nm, 21.6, 19.3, 21.6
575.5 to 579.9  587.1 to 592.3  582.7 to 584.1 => 0.061 nm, 21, 20.3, 21.6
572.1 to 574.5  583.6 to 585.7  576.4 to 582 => 0.037 nm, 21.5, 21.1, 21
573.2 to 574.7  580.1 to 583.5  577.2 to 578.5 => 0.014 nm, 21.4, 20.8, 20.5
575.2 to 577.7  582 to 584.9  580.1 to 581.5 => -0.138 nm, 21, 22.4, 20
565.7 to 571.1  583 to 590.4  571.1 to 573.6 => -0.028 nm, 21.5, 21.7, 21.3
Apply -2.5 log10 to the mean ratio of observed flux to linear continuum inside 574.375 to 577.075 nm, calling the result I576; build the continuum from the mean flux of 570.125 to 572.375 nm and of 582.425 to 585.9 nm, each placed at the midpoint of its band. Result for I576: 0.008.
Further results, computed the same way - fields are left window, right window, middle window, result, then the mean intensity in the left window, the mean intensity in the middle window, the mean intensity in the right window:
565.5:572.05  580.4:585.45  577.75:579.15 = 0.00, 21.6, 20.9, 20.5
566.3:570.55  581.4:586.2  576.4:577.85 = -0.01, 21.6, 21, 20.2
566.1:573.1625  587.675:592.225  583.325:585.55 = 0.05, 21.6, 20.9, 21.9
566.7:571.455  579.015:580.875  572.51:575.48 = 0.02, 21.7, 21.2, 21.4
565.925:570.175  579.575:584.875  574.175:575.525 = 0.01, 21.6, 20.9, 20.5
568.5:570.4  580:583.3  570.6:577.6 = 0.00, 22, 21.4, 20.5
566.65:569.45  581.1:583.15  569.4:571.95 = -0.01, 21.8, 21.6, 19.4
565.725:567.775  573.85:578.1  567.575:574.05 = -0.03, 21.3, 21.7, 21.1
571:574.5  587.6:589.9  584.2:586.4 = 0.04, 21.7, 21.2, 22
